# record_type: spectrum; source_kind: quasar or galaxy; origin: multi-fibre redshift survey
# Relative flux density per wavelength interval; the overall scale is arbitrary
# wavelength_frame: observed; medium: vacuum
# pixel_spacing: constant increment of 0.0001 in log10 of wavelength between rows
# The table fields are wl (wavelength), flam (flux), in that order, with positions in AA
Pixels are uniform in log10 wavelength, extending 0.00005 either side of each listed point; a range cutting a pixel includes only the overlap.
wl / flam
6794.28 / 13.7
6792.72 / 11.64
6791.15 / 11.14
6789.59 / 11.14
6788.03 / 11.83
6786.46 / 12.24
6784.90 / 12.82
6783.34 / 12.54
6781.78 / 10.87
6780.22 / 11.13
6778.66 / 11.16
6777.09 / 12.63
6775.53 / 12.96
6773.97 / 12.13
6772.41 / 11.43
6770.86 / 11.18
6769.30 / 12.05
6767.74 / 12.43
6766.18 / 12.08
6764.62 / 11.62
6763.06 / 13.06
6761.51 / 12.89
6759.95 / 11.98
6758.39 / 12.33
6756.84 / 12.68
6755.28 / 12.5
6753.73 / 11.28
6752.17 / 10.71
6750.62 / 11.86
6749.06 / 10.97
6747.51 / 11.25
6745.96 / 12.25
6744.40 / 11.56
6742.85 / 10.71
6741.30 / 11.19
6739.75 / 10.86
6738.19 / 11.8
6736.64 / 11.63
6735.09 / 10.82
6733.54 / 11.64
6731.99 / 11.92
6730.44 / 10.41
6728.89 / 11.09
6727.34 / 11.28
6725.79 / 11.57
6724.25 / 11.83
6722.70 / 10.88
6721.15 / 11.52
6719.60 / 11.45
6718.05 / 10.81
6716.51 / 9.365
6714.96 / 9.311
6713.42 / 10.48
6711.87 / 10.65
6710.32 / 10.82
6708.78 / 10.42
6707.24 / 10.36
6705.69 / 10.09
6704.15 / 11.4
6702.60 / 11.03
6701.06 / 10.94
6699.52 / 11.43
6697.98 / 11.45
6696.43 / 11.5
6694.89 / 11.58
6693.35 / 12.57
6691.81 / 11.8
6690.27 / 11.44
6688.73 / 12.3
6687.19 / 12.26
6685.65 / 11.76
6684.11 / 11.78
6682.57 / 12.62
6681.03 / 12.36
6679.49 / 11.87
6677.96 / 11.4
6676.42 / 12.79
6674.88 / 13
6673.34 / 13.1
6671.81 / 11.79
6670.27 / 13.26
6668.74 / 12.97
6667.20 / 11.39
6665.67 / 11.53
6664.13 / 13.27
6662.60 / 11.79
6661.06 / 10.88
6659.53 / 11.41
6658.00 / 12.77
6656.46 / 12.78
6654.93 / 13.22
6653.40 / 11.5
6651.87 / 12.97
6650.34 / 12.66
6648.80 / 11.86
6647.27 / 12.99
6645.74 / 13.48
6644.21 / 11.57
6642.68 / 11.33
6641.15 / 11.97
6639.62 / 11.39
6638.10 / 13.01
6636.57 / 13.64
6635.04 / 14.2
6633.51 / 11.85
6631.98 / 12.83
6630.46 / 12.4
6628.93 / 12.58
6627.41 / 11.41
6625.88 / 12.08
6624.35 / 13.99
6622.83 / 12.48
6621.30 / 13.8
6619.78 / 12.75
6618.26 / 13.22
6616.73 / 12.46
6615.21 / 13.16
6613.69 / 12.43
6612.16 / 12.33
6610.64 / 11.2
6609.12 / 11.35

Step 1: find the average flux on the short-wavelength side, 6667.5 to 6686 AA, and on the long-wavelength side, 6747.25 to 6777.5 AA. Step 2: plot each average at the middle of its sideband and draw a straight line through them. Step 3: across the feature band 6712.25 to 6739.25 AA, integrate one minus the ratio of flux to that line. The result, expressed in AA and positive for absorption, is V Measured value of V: 2.5 AA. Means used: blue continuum 12.4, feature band 11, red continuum 12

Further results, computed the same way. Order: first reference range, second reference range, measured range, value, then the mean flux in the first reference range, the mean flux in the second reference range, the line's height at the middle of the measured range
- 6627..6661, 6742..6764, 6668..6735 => 3.6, 12.4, 11.9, 12.1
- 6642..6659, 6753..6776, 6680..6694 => 0.3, 12.5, 12.2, 12.4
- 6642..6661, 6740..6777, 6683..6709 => 1.5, 12.3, 11.9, 12.1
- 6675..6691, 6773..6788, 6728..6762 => 1.4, 12.1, 12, 12.1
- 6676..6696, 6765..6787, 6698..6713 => 1.5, 12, 12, 12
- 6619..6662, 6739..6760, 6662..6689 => -0.2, 12.5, 11.6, 12.2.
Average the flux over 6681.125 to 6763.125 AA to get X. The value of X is 11.4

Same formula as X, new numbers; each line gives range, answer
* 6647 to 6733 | 11.7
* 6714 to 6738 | 11.1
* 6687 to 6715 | 11.2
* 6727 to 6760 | 11.5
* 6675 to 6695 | 12.1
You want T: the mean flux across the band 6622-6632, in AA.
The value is 12.5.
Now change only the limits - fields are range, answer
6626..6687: 12.3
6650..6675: 12.4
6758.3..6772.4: 12.1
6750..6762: 12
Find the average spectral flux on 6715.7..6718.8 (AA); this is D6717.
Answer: 10.1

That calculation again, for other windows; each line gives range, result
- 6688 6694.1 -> 12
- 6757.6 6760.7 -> 12.2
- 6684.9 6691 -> 11.9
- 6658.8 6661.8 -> 11.2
